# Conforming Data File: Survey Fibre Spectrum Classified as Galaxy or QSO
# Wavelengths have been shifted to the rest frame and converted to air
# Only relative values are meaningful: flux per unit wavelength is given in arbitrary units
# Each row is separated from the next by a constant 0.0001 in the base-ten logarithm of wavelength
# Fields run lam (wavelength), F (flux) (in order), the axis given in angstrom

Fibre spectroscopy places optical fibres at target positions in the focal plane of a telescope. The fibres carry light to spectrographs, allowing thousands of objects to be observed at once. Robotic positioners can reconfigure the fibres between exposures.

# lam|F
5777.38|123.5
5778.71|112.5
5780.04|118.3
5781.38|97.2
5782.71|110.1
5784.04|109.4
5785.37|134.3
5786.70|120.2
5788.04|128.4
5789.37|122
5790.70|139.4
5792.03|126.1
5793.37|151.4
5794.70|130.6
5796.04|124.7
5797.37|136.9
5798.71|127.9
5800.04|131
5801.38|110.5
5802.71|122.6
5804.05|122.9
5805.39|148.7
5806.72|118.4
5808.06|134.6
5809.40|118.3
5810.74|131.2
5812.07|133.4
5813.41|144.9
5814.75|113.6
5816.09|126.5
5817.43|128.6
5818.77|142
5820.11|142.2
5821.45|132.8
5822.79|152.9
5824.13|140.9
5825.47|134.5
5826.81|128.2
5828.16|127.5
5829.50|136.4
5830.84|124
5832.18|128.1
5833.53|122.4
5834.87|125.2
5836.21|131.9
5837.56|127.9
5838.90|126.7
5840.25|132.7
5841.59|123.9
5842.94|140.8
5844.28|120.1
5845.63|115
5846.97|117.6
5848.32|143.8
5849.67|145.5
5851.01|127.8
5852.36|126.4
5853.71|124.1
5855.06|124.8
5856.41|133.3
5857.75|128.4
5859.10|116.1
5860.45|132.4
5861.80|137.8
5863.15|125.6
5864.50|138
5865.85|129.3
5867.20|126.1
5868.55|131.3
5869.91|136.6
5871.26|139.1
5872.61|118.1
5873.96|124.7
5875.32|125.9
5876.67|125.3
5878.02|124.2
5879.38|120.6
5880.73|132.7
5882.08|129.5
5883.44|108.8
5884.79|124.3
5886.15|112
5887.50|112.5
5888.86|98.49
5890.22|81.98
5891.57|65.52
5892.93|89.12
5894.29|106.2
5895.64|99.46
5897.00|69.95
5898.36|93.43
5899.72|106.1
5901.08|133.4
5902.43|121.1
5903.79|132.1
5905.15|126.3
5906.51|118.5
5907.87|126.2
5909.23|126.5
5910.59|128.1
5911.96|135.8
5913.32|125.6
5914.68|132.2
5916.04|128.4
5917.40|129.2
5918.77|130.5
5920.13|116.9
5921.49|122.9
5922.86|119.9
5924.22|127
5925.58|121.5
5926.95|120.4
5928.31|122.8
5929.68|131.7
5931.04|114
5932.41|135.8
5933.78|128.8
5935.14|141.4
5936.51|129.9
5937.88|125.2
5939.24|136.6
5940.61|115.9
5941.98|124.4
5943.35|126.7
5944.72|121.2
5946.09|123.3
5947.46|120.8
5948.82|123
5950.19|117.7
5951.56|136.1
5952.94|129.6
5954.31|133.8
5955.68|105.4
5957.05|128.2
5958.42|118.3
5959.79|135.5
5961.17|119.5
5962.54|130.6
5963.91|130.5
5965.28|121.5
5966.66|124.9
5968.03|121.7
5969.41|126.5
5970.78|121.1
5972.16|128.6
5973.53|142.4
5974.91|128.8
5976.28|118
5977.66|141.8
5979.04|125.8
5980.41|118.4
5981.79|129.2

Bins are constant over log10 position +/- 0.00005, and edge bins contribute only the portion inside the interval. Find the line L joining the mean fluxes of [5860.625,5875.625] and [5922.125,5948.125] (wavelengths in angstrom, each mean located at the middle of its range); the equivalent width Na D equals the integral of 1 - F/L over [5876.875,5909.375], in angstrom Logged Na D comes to 4.5 angstrom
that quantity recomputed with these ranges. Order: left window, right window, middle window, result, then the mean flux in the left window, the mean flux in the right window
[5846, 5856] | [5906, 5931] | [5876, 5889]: 0.8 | 130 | 126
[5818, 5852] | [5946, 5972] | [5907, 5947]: 0.0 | 132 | 125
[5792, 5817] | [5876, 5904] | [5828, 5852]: -1.6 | 129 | 109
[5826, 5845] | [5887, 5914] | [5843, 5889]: -2.6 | 128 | 110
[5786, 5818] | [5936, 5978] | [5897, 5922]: 0.8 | 129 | 126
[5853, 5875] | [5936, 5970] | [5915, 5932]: 0.3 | 129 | 125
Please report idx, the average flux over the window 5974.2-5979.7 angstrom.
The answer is 129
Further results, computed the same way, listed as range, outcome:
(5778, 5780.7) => 116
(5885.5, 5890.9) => 101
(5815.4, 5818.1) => 127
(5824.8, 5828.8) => 130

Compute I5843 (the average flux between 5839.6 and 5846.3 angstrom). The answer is 127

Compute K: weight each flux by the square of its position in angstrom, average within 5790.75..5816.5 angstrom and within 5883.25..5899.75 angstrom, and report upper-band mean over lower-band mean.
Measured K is 0.77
